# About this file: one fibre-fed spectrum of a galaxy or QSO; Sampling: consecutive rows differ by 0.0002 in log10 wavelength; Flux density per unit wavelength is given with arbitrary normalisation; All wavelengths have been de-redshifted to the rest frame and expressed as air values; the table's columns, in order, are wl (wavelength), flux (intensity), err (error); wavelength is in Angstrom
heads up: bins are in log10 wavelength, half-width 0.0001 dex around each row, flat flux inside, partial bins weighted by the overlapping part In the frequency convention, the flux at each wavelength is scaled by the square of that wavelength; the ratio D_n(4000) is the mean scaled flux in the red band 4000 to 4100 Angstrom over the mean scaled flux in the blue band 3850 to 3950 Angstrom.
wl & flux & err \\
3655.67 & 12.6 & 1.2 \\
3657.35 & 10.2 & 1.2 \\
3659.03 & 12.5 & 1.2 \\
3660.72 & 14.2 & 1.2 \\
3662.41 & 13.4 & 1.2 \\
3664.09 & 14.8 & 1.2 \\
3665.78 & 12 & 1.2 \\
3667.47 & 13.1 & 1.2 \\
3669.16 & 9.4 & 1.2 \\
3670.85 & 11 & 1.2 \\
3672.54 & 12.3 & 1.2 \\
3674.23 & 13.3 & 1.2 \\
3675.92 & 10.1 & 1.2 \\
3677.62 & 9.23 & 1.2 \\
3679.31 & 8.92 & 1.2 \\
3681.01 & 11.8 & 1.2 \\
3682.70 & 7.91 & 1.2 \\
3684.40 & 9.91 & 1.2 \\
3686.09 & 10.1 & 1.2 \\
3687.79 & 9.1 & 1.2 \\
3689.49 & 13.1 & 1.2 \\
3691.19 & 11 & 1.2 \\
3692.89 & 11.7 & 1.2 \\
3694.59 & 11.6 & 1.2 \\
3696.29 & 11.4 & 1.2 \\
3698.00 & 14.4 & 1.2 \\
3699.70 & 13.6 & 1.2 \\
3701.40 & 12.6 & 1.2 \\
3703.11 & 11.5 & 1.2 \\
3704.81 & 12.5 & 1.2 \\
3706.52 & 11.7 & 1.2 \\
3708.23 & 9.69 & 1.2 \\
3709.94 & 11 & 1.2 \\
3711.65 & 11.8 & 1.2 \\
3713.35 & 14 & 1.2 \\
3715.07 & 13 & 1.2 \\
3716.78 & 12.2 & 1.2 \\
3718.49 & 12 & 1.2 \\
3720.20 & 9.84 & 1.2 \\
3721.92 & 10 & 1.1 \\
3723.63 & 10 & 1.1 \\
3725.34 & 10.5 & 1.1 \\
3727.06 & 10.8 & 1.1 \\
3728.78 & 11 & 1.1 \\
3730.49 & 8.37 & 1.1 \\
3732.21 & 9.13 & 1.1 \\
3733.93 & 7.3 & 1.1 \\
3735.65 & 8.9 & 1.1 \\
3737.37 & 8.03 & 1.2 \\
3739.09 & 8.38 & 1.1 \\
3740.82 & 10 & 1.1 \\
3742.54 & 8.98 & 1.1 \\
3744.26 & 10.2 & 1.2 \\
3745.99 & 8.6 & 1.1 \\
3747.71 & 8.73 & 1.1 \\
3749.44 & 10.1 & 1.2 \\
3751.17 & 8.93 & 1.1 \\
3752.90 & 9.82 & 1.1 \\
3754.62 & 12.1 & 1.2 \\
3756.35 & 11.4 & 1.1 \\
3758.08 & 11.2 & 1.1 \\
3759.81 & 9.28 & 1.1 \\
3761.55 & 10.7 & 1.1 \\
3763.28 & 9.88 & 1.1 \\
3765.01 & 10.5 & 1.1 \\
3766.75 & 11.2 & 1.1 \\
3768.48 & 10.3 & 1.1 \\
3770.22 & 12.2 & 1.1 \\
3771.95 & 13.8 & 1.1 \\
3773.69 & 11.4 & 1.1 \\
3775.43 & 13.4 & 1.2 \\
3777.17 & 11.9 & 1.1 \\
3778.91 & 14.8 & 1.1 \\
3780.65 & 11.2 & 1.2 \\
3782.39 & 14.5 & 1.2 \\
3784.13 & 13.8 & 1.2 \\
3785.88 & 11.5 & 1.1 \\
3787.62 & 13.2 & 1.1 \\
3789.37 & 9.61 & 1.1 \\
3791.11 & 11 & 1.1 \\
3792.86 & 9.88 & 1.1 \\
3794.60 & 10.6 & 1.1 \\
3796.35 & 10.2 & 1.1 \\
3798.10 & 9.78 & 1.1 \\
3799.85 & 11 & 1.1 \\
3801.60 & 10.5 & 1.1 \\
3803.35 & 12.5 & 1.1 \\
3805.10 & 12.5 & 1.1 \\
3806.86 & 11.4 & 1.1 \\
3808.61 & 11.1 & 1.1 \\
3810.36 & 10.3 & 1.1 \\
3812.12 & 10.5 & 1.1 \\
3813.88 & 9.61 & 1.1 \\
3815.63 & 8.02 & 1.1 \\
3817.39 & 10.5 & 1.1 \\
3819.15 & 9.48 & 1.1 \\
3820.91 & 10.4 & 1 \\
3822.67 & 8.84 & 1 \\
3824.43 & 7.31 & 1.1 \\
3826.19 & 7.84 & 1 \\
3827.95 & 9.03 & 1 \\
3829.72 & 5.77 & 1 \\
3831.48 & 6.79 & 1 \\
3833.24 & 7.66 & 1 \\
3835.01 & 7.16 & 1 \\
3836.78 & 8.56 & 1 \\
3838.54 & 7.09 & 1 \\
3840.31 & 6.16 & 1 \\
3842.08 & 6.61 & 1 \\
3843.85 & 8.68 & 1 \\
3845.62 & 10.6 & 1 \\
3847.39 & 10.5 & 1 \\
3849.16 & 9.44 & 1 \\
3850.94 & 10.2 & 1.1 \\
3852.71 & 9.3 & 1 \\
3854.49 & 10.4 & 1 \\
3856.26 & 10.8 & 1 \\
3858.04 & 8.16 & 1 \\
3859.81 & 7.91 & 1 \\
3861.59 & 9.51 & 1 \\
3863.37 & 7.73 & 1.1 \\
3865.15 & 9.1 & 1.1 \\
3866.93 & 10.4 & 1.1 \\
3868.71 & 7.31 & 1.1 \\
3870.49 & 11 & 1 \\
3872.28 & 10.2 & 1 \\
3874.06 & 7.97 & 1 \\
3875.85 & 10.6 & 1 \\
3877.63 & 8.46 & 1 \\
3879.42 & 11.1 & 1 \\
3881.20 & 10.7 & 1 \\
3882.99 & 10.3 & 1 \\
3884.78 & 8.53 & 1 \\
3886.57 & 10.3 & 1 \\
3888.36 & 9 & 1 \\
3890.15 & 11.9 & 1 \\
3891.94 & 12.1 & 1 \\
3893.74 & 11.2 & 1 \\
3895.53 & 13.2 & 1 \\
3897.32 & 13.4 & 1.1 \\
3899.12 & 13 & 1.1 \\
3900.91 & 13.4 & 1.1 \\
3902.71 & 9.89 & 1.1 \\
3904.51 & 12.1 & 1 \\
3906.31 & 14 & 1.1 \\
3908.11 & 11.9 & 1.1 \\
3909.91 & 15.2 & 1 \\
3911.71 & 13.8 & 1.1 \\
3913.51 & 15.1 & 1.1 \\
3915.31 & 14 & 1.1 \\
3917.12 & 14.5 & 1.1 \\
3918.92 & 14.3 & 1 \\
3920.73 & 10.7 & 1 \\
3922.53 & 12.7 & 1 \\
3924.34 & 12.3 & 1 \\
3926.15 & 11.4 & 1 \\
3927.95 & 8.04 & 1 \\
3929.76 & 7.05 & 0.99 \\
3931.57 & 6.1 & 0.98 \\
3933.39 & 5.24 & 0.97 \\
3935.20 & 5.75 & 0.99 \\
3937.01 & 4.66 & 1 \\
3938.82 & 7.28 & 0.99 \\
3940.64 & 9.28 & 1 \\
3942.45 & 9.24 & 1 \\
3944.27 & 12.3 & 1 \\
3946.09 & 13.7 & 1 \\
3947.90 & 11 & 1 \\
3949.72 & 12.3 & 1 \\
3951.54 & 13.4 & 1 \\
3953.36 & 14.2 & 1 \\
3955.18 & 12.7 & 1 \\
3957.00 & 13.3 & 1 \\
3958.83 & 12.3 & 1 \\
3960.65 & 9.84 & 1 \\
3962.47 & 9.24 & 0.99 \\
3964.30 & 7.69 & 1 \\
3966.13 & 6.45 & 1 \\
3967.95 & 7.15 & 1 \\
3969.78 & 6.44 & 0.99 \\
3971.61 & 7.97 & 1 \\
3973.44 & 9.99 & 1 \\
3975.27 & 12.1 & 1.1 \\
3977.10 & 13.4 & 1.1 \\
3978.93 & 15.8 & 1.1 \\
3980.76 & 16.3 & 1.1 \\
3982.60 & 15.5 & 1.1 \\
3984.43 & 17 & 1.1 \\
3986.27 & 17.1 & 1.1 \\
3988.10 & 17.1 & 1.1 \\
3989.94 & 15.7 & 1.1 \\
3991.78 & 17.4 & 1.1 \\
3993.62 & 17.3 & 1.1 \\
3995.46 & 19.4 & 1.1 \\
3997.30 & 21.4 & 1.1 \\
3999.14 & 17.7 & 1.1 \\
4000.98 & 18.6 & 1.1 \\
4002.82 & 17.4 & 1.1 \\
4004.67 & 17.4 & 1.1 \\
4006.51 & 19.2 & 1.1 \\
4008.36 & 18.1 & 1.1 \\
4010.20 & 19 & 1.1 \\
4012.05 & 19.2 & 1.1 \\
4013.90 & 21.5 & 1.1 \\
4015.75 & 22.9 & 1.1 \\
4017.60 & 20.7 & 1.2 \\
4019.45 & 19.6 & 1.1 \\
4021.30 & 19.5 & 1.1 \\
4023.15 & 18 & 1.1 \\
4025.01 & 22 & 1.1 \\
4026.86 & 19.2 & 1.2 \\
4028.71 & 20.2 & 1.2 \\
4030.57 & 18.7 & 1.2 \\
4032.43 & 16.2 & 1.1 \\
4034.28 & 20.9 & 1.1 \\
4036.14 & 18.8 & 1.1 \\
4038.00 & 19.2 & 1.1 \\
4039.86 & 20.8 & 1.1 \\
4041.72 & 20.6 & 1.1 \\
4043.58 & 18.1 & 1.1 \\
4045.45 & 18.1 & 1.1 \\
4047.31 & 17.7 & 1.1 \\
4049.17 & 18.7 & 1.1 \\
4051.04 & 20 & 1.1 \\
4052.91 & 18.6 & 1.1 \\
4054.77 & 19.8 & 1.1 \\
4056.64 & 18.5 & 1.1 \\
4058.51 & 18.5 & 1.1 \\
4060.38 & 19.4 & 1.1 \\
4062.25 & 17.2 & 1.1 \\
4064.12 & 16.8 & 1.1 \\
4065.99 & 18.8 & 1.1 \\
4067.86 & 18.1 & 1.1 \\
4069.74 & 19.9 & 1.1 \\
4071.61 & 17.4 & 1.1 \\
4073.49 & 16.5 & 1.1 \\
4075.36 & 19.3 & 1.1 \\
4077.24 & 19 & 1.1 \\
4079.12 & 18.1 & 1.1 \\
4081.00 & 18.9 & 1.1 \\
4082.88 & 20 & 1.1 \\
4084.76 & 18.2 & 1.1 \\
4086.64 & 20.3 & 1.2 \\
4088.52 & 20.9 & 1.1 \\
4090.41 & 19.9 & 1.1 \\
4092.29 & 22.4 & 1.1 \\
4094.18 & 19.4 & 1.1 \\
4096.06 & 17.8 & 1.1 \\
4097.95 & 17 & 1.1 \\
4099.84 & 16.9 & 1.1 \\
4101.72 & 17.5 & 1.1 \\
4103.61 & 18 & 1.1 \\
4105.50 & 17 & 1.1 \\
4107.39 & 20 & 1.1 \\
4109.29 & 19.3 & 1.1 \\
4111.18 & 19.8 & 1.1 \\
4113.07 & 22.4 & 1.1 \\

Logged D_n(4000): 1.9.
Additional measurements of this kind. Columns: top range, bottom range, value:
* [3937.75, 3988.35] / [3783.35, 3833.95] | 1.27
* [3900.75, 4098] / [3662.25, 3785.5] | 1.64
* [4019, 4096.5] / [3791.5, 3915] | 2.09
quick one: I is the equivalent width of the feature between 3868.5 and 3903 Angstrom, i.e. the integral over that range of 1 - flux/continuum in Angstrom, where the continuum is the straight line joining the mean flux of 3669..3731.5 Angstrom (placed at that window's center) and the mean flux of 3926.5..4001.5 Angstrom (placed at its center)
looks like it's 3.0 Angstrom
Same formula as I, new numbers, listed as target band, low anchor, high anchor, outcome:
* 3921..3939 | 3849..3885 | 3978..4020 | 7.2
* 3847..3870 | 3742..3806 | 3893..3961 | 4.1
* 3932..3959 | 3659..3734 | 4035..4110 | 9.9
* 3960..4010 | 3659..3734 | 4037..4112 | 7.6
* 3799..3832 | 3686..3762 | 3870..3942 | 3.2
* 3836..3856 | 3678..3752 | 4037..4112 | 6.8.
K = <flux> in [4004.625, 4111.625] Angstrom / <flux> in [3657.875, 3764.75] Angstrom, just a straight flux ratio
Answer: 1.75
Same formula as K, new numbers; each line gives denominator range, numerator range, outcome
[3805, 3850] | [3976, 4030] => 2.08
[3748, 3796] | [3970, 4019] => 1.50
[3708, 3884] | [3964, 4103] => 1.76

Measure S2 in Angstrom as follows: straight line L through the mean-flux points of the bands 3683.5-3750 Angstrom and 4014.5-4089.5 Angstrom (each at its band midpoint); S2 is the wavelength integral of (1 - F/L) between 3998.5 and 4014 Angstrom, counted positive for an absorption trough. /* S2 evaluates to -0.5 Angstrom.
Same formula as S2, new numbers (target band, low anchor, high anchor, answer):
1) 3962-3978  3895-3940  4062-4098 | 5.55 Angstrom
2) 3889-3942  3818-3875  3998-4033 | 6.88 Angstrom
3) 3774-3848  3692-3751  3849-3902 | 2.72 Angstrom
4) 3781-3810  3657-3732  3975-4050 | 4.71 Angstrom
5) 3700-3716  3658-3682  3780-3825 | -0.72 Angstrom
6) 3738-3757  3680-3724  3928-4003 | 3.07 Angstrom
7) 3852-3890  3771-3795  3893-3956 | 7.08 Angstrom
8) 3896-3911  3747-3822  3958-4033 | 1.07 Angstrom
